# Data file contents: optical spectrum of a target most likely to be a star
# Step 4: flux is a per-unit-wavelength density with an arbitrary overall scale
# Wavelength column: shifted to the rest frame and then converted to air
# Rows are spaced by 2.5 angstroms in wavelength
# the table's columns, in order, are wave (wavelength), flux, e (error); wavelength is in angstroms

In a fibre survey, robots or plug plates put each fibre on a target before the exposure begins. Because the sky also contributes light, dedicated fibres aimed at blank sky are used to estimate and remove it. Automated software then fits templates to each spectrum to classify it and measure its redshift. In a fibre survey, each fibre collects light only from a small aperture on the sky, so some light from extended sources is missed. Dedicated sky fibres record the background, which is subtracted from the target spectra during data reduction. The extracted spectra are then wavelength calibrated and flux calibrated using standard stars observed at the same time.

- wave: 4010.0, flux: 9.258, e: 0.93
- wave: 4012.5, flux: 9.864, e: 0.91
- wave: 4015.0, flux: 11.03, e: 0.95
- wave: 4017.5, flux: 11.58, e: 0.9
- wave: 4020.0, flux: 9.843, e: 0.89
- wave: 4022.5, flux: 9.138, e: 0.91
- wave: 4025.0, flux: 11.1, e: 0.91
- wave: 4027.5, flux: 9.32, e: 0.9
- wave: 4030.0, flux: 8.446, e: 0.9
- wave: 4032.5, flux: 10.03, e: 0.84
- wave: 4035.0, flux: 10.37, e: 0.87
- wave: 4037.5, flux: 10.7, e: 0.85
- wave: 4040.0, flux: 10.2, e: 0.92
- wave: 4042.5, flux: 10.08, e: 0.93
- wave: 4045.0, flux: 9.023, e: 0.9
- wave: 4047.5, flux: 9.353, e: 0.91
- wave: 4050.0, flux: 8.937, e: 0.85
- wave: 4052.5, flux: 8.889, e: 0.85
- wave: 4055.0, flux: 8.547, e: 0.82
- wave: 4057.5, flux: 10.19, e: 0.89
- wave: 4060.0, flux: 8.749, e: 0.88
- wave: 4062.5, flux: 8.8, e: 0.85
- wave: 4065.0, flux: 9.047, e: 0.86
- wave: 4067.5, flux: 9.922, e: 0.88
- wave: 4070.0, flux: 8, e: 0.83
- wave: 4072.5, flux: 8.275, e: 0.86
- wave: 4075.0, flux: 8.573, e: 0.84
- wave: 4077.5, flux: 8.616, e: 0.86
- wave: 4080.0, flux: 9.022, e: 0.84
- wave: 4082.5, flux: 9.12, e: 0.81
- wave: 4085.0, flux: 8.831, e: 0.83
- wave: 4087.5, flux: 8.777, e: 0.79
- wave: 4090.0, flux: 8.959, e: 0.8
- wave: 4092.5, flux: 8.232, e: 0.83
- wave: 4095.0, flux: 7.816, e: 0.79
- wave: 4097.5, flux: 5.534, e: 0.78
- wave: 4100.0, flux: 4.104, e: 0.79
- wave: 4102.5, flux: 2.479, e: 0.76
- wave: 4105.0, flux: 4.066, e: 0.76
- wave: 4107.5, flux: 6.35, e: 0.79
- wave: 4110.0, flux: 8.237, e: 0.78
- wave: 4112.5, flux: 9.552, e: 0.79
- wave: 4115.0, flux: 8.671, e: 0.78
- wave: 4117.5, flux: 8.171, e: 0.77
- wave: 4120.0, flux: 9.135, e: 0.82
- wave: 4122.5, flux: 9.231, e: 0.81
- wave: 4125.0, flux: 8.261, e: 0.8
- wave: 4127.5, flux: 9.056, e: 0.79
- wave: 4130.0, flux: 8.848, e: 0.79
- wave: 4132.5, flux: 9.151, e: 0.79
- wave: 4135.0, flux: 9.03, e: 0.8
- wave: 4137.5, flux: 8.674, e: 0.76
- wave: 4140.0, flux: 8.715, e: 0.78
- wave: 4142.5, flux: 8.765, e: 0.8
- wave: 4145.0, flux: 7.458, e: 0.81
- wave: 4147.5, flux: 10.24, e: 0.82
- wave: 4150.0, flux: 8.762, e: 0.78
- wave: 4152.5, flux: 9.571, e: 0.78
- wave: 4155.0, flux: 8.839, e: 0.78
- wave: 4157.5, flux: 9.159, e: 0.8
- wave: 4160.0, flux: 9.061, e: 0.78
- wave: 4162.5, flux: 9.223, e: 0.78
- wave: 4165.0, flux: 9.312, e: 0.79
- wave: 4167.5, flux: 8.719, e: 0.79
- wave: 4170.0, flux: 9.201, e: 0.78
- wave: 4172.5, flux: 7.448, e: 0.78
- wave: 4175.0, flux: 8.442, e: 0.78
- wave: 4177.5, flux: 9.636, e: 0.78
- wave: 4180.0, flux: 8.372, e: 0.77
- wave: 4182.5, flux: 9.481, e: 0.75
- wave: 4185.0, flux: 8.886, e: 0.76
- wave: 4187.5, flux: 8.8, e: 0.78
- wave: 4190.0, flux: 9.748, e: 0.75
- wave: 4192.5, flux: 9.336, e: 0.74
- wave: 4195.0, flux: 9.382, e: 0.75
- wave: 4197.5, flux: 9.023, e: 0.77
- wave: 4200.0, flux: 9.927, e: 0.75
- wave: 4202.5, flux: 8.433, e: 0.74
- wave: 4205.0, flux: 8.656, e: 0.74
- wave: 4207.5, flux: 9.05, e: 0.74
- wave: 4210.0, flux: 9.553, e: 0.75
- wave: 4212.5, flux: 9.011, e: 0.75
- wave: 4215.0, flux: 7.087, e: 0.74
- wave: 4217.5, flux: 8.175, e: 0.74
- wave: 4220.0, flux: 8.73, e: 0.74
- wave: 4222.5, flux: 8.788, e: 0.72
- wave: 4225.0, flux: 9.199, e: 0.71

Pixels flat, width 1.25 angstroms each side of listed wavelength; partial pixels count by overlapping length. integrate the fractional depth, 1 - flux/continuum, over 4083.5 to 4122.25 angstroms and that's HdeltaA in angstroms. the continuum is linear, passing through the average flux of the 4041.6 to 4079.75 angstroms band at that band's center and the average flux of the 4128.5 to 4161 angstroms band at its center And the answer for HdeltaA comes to 7.1 angstroms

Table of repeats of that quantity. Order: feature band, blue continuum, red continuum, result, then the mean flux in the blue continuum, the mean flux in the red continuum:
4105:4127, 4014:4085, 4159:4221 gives 2.31 angstroms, 9.44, 8.91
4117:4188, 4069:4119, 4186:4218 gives -4.94 angstroms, 7.57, 8.95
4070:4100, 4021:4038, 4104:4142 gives 2.77 angstroms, 9.84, 8.38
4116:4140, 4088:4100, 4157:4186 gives -2.41 angstroms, 7.34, 8.91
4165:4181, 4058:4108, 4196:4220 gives -0.41 angstroms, 7.72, 8.77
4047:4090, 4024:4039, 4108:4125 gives 2.28 angstroms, 9.98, 8.68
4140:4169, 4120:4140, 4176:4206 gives -0.01 angstroms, 8.9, 9.14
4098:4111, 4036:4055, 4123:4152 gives 5.83 angstroms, 9.54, 8.84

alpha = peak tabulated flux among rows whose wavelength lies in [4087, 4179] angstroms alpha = 10.24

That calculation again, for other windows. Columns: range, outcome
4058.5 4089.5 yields 9.922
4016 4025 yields 11.58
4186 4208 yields 9.927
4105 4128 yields 9.552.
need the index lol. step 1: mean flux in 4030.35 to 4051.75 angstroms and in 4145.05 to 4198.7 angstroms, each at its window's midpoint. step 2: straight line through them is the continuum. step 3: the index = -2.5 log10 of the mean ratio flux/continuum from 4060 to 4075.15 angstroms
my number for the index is 0.10 mag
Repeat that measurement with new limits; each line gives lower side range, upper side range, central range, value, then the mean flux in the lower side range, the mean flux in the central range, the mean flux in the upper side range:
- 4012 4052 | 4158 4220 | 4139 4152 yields 0.04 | 9.92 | 8.83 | 8.91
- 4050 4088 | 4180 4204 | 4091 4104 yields 0.50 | 8.89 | 5.67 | 9.17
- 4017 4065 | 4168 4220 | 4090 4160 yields 0.15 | 9.6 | 8.04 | 8.88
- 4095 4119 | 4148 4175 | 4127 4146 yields -0.12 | 6.46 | 8.72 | 8.94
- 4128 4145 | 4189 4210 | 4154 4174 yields 0.01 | 8.77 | 8.87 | 9.21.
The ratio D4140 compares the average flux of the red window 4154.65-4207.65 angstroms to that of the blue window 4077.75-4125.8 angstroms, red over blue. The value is 1.2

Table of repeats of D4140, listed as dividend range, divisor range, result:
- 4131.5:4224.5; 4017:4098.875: 0.98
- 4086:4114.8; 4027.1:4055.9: 0.72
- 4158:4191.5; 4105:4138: 1.06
